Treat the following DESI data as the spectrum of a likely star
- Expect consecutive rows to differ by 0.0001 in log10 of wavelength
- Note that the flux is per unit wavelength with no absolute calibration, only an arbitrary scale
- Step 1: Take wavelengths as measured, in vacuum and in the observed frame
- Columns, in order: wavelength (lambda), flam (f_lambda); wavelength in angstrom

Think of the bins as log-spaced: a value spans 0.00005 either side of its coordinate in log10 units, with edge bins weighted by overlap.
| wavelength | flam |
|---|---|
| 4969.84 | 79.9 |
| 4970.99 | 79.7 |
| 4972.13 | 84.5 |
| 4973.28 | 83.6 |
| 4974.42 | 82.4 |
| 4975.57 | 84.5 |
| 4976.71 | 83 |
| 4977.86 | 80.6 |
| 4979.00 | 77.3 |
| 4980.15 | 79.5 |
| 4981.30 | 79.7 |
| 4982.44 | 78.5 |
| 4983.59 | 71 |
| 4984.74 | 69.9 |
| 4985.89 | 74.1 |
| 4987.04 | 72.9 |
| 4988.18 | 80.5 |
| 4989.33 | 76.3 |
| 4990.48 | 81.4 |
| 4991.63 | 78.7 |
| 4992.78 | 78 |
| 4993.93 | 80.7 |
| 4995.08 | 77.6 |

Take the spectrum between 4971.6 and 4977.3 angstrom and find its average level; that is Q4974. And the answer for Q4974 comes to 83.6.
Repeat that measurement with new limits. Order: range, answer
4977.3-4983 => 79.2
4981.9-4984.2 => 74.5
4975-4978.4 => 82.8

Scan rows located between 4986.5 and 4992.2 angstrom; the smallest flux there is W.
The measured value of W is 72.9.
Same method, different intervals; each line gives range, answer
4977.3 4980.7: 77.3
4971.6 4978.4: 80.6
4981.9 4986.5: 69.9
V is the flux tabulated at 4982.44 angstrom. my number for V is 78.5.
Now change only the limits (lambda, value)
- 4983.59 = 71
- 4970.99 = 79.7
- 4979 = 77.3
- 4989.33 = 76.3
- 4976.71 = 83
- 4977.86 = 80.6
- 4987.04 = 72.9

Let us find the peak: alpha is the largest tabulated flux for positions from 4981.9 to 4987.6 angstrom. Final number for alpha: 78.5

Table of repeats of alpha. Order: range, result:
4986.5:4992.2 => 81.4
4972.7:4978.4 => 84.5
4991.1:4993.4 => 78.7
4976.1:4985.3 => 83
